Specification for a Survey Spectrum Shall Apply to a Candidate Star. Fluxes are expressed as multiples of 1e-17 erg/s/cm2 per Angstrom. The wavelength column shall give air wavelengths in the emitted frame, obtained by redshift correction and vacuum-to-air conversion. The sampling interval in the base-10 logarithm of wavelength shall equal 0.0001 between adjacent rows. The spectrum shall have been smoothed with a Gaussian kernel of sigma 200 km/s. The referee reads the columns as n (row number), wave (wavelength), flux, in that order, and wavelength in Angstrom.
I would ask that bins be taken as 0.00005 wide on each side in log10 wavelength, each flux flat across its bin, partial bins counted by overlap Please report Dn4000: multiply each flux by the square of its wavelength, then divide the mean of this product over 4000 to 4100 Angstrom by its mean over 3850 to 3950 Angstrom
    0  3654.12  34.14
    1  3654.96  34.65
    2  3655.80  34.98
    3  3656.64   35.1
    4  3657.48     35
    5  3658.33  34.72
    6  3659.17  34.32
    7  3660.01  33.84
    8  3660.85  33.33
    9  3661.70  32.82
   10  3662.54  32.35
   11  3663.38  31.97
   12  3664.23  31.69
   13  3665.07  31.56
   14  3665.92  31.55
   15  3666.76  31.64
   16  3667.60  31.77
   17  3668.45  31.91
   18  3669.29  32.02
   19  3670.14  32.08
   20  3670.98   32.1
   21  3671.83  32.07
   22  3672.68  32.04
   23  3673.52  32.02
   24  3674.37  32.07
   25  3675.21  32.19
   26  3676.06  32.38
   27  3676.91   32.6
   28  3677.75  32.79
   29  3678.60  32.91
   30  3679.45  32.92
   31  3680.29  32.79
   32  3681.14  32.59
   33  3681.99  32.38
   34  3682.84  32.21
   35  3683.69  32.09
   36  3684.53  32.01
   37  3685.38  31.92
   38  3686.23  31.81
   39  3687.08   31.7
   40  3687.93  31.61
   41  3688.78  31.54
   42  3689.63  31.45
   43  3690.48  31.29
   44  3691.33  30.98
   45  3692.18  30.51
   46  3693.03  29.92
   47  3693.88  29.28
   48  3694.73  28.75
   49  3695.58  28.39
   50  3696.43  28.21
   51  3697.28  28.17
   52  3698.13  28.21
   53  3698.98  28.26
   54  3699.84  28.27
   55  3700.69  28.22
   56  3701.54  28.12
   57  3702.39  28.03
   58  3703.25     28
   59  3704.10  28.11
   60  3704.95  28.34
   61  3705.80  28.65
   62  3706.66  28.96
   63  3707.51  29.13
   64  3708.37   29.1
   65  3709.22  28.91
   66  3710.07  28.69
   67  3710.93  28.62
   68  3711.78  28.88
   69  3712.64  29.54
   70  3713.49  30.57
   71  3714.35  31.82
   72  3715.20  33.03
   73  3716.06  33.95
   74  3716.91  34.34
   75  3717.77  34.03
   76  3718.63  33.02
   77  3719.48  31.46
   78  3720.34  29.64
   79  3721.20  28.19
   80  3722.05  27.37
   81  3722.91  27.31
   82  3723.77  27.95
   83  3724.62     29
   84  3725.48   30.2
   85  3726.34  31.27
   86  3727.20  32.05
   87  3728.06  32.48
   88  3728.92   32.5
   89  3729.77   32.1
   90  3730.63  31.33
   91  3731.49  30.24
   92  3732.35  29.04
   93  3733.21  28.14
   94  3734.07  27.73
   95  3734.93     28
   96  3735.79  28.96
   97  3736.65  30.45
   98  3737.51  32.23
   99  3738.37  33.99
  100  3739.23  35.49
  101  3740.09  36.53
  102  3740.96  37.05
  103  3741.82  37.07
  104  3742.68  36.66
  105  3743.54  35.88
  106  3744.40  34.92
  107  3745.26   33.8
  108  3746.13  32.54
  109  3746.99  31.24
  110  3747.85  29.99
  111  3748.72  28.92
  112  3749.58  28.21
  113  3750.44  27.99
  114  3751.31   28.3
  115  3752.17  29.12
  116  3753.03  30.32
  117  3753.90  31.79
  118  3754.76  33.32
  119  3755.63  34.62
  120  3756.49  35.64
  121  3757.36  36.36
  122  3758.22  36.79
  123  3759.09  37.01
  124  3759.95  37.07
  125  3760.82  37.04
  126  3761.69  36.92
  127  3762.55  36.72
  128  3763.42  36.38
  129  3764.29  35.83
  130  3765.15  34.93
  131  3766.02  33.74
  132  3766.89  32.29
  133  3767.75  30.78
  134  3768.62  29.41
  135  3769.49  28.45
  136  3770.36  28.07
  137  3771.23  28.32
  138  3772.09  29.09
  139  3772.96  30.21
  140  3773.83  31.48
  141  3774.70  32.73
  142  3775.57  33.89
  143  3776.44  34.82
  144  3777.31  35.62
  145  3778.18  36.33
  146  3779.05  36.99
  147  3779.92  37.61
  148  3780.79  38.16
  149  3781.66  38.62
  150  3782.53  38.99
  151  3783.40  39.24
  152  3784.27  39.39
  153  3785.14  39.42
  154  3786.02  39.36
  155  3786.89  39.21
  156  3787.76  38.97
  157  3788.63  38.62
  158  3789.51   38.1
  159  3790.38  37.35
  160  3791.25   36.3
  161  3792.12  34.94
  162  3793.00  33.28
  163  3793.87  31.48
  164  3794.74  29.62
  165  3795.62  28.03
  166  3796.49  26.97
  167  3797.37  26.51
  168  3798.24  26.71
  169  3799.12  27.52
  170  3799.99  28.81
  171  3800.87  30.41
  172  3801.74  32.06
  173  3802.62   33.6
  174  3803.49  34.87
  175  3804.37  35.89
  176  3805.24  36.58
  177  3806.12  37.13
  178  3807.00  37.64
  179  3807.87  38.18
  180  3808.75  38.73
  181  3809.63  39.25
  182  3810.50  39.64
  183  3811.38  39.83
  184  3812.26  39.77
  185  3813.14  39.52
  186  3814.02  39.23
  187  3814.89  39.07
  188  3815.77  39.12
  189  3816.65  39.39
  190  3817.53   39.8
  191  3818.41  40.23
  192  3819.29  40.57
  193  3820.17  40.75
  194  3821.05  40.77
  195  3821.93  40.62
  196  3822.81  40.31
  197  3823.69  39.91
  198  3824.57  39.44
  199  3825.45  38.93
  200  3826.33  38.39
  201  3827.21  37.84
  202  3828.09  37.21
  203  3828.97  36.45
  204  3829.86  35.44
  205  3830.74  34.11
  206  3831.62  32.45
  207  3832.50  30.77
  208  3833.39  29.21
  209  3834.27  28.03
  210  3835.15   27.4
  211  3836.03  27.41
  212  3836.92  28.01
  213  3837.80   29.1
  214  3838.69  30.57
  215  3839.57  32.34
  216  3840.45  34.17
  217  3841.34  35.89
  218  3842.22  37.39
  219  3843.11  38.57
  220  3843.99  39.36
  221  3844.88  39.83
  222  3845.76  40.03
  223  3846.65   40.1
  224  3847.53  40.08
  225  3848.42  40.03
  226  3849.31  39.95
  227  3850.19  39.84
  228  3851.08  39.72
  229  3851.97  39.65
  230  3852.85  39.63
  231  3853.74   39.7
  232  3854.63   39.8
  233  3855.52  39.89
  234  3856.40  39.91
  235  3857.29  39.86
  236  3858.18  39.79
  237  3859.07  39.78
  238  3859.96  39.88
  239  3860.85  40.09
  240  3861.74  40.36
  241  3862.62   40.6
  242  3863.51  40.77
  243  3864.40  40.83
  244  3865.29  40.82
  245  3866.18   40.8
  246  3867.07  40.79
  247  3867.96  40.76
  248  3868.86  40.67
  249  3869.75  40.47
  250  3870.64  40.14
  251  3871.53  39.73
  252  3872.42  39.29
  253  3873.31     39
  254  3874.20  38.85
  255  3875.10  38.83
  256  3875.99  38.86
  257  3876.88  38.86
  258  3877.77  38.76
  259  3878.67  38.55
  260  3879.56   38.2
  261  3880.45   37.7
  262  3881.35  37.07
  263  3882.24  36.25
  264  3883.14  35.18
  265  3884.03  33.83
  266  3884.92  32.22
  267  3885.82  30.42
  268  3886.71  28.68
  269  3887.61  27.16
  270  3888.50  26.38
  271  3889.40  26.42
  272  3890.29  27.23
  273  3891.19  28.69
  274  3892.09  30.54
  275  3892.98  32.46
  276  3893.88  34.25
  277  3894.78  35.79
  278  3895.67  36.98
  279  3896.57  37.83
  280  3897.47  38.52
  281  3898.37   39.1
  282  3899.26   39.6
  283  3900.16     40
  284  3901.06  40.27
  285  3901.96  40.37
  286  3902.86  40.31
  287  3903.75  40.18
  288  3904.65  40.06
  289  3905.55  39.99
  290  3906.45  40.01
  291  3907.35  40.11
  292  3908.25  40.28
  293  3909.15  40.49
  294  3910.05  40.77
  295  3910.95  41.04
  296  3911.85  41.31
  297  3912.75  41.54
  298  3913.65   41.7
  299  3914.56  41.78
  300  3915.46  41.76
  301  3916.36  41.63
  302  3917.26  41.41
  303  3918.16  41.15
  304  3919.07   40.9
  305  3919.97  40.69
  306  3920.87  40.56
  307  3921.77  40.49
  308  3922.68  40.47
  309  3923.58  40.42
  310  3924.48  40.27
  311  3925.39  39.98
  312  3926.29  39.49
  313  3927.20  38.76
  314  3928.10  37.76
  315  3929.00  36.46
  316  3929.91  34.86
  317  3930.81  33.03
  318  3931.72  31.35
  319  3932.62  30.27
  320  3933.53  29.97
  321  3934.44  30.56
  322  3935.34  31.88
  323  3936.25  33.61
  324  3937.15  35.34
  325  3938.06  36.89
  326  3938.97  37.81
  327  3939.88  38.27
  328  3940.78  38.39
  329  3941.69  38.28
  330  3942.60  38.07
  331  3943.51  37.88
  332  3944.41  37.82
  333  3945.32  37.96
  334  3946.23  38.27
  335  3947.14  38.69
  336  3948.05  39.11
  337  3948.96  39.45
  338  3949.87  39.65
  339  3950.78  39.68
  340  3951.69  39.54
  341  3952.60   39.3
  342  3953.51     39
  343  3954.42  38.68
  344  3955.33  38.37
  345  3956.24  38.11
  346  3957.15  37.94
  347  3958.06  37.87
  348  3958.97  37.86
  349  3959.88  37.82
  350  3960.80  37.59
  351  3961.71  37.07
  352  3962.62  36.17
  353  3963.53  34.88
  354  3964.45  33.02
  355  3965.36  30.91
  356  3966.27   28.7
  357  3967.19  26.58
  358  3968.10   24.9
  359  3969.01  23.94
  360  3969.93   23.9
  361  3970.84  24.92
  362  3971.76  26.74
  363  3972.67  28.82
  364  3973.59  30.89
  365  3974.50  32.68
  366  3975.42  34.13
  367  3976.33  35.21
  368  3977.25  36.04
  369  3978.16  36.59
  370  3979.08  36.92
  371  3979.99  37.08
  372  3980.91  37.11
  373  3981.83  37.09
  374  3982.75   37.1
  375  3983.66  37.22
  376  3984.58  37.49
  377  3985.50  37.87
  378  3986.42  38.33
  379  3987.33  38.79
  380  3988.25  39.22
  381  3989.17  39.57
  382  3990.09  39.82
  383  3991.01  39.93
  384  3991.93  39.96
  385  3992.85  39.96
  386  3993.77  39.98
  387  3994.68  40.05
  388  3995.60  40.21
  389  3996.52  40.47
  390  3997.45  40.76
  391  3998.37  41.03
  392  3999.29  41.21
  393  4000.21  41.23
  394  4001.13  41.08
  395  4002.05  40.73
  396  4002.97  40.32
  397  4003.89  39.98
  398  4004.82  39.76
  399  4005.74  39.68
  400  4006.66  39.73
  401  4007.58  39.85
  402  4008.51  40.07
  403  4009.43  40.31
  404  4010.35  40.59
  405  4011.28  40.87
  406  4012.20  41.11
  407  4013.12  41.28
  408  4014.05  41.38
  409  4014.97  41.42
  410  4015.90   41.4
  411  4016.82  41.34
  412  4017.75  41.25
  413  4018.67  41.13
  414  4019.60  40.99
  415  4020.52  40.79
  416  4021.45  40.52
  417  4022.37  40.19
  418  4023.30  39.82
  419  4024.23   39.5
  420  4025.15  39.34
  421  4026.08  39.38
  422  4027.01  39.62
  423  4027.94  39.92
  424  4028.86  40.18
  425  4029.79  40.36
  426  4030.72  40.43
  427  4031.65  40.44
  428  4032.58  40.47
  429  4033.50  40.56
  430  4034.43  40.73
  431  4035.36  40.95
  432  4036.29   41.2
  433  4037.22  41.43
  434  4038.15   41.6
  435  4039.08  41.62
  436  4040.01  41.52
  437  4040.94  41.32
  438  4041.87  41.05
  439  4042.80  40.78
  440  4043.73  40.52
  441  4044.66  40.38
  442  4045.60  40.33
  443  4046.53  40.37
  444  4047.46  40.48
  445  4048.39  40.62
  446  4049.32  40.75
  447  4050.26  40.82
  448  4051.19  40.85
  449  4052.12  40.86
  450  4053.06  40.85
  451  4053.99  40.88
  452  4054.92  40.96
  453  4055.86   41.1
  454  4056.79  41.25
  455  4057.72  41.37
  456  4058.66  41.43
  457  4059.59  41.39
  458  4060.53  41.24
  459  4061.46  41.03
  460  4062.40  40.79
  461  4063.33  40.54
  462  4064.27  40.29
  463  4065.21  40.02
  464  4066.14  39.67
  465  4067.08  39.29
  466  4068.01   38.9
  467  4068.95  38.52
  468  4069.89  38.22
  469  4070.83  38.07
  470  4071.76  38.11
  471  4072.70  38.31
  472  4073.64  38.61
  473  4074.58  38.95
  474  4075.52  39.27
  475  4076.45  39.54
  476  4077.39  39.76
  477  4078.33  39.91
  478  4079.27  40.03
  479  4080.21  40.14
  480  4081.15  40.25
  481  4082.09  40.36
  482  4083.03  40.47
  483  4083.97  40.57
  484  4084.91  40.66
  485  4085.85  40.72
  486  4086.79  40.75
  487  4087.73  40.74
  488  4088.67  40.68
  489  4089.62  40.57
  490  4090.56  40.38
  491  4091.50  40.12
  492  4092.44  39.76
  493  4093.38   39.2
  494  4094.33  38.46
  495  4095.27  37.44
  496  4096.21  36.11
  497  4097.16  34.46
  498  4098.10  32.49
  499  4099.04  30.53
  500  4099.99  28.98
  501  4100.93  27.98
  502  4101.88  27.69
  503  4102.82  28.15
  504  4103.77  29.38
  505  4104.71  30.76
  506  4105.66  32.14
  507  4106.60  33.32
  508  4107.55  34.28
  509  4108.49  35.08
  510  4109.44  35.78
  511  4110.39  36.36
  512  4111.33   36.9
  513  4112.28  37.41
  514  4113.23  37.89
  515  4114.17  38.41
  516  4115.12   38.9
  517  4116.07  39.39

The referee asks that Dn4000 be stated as 1.1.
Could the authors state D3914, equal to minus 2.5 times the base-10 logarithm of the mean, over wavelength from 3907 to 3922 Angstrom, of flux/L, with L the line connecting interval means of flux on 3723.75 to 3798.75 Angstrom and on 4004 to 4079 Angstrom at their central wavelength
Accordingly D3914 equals -0.109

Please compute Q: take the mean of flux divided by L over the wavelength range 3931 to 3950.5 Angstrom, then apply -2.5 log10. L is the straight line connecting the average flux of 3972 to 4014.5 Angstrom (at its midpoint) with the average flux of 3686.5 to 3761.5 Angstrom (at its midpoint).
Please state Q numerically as 0.03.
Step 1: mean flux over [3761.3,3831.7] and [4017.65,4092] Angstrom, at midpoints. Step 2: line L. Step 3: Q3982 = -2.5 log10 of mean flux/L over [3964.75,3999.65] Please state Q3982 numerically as 0.11 mag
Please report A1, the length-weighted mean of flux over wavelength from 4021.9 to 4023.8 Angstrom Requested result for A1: 40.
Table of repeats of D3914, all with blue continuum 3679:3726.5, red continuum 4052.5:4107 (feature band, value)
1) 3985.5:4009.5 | -0.104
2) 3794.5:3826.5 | -0.123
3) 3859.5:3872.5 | -0.201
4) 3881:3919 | -0.080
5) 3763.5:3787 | -0.092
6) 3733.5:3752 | -0.038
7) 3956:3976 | 0.119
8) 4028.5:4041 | -0.104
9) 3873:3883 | -0.129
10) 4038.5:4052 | -0.095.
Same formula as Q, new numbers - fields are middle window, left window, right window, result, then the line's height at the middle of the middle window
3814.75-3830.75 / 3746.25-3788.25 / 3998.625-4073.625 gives -0.104 mag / 35.4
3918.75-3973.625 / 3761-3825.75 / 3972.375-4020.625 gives 0.073 mag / 38.2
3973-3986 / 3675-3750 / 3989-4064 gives 0.096 mag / 39.2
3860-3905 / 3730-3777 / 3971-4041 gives -0.032 mag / 36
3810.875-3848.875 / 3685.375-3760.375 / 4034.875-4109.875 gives -0.104 mag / 33.4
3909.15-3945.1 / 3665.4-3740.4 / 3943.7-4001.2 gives -0.077 mag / 35.5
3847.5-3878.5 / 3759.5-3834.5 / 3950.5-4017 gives -0.108 mag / 36.1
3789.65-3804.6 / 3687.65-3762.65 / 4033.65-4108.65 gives 0.042 mag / 32.7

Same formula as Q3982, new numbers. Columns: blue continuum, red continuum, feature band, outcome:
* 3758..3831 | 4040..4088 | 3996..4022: -0.038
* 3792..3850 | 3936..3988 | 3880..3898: 0.092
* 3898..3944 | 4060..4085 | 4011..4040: -0.037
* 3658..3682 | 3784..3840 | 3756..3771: 0.005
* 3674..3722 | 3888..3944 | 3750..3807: -0.027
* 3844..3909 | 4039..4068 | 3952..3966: 0.066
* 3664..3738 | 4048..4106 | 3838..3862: -0.148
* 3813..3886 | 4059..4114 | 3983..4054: -0.077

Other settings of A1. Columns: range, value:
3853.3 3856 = 39.8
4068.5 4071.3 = 38.3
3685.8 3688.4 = 31.7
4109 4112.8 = 36.6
